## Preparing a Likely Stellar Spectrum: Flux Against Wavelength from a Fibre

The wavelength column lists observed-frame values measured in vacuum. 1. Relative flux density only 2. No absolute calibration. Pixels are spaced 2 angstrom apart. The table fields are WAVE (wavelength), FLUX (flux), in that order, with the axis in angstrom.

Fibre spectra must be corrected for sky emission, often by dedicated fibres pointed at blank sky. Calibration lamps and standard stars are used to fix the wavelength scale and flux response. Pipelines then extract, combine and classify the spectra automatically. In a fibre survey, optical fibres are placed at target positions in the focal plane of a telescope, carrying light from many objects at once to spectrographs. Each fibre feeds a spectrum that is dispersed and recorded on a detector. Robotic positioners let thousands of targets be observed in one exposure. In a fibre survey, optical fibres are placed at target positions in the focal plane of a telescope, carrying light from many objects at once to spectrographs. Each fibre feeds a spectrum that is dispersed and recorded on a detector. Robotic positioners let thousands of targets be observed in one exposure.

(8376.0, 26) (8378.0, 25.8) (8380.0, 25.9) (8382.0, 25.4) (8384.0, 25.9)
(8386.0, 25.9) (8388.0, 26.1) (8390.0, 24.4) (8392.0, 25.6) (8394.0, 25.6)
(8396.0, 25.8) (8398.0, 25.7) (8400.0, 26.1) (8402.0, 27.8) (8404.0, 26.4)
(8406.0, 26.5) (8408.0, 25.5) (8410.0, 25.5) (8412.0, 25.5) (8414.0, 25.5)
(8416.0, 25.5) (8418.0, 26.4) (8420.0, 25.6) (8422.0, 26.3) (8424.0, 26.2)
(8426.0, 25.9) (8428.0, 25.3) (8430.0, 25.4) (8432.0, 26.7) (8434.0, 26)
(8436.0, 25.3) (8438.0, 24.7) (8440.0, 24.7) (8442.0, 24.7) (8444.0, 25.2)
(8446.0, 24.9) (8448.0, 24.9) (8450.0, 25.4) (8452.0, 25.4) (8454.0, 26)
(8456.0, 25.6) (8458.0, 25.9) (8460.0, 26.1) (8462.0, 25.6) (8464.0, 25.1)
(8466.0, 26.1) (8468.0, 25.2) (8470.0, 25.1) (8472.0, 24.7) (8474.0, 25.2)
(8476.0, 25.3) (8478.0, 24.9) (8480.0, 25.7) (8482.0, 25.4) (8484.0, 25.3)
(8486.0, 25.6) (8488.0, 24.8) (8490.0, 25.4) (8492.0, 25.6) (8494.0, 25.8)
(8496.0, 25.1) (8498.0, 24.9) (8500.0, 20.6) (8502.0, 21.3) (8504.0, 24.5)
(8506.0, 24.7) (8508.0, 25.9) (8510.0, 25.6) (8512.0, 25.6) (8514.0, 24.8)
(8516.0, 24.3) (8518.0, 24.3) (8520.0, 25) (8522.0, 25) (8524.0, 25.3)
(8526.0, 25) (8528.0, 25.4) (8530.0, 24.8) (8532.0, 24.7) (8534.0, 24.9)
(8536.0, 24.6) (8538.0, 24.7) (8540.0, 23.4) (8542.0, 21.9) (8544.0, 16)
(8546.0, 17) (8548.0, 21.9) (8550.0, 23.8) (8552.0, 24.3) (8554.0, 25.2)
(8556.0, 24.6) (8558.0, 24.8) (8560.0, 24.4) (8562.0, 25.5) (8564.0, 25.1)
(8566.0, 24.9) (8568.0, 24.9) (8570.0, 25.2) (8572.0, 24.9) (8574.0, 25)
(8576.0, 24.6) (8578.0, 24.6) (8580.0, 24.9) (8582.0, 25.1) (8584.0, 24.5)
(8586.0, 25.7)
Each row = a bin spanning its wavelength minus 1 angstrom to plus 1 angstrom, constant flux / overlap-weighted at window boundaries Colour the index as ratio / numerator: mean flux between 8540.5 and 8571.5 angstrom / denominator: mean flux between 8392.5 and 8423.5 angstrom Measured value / 0.90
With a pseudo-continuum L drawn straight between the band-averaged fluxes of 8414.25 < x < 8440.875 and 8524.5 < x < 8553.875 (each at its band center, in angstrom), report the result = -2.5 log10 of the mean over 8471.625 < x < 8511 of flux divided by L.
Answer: -0.03 mag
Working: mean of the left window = 25.7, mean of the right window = 23.1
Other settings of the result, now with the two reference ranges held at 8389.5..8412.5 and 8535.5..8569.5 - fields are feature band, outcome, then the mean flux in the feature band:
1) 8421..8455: -0.01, 25.5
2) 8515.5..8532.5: -0.05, 24.9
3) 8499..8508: 0.05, 23.1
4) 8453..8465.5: -0.03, 25.7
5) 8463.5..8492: -0.03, 25.3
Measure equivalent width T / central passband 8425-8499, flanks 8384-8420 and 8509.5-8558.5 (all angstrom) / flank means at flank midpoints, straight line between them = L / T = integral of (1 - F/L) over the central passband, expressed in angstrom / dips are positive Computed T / -1.28 angstrom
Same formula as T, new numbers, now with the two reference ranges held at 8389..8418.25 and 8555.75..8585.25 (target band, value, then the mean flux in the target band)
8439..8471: 0.2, 25.4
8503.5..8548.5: 2.2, 23.9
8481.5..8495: 0.0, 25.4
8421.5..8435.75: -0.1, 25.9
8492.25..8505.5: 0.8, 23.8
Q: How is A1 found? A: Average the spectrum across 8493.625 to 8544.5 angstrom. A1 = 24.2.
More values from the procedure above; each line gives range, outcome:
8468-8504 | 24.8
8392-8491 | 25.6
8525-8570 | 23.8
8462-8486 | 25.3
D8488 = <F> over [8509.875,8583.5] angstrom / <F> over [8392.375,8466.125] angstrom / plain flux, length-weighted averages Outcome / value 0.94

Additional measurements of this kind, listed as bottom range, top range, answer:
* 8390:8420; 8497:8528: 0.95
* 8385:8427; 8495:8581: 0.93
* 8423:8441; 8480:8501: 0.97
